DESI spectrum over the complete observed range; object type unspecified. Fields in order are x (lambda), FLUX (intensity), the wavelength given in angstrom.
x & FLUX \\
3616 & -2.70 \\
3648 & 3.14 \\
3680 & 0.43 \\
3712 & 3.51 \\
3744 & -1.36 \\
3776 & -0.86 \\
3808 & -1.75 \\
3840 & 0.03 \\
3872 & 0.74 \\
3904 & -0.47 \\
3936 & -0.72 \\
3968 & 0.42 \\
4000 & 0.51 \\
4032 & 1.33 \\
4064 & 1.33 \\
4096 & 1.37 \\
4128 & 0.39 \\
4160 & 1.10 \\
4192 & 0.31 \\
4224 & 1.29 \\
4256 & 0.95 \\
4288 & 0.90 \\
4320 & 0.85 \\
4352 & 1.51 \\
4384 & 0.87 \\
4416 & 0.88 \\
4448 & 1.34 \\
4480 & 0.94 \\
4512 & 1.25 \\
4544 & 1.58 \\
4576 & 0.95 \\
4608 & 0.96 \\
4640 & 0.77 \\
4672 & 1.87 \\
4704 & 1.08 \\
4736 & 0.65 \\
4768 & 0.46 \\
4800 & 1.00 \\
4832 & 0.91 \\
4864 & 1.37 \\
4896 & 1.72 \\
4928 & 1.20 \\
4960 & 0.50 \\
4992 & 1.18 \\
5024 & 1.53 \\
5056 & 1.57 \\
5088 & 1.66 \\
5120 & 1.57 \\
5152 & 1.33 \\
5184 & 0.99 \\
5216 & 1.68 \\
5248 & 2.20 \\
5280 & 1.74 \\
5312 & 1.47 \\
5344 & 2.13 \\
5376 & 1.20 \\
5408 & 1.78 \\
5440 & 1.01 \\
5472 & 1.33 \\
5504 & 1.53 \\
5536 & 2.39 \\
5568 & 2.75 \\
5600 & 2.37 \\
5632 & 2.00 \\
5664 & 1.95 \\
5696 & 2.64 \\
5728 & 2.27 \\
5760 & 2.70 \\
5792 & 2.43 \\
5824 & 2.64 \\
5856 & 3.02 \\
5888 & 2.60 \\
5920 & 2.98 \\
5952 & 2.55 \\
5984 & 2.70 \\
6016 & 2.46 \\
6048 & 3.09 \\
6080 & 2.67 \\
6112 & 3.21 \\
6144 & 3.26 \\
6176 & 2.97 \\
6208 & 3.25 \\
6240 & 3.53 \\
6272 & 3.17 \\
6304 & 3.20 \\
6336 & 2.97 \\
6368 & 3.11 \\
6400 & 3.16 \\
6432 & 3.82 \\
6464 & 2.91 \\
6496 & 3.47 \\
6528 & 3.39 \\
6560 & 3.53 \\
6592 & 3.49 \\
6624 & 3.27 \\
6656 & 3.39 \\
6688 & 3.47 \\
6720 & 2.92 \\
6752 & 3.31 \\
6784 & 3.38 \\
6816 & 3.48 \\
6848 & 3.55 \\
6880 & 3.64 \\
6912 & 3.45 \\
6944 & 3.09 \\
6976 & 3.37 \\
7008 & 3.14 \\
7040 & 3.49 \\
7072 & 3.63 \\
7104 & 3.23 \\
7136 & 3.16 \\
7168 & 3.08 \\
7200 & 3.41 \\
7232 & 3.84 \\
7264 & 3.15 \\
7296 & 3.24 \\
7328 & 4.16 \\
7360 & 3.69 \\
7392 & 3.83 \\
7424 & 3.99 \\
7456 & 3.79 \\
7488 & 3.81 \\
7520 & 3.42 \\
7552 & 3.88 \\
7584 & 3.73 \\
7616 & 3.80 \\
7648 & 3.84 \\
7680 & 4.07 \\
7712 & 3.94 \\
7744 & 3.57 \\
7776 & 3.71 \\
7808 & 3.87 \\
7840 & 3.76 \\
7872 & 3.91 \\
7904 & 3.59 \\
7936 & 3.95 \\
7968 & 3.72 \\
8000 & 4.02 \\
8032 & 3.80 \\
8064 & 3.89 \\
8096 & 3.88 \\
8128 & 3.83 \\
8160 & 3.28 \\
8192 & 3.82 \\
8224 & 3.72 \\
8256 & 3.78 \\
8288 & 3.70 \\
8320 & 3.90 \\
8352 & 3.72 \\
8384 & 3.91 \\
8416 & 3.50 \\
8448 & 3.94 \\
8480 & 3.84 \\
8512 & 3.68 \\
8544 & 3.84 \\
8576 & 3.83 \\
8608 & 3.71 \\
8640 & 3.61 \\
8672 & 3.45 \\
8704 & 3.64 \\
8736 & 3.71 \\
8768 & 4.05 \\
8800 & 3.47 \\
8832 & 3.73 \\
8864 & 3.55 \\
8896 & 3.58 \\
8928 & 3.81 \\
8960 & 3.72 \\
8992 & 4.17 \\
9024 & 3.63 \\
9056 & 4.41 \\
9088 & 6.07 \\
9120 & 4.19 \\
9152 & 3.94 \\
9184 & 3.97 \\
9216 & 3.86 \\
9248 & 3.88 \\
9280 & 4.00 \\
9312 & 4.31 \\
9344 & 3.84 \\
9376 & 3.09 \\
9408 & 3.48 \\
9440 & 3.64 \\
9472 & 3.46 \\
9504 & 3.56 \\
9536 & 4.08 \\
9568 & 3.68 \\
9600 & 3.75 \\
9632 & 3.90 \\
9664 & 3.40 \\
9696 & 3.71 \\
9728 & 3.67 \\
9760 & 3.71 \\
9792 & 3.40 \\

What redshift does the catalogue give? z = 0.38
